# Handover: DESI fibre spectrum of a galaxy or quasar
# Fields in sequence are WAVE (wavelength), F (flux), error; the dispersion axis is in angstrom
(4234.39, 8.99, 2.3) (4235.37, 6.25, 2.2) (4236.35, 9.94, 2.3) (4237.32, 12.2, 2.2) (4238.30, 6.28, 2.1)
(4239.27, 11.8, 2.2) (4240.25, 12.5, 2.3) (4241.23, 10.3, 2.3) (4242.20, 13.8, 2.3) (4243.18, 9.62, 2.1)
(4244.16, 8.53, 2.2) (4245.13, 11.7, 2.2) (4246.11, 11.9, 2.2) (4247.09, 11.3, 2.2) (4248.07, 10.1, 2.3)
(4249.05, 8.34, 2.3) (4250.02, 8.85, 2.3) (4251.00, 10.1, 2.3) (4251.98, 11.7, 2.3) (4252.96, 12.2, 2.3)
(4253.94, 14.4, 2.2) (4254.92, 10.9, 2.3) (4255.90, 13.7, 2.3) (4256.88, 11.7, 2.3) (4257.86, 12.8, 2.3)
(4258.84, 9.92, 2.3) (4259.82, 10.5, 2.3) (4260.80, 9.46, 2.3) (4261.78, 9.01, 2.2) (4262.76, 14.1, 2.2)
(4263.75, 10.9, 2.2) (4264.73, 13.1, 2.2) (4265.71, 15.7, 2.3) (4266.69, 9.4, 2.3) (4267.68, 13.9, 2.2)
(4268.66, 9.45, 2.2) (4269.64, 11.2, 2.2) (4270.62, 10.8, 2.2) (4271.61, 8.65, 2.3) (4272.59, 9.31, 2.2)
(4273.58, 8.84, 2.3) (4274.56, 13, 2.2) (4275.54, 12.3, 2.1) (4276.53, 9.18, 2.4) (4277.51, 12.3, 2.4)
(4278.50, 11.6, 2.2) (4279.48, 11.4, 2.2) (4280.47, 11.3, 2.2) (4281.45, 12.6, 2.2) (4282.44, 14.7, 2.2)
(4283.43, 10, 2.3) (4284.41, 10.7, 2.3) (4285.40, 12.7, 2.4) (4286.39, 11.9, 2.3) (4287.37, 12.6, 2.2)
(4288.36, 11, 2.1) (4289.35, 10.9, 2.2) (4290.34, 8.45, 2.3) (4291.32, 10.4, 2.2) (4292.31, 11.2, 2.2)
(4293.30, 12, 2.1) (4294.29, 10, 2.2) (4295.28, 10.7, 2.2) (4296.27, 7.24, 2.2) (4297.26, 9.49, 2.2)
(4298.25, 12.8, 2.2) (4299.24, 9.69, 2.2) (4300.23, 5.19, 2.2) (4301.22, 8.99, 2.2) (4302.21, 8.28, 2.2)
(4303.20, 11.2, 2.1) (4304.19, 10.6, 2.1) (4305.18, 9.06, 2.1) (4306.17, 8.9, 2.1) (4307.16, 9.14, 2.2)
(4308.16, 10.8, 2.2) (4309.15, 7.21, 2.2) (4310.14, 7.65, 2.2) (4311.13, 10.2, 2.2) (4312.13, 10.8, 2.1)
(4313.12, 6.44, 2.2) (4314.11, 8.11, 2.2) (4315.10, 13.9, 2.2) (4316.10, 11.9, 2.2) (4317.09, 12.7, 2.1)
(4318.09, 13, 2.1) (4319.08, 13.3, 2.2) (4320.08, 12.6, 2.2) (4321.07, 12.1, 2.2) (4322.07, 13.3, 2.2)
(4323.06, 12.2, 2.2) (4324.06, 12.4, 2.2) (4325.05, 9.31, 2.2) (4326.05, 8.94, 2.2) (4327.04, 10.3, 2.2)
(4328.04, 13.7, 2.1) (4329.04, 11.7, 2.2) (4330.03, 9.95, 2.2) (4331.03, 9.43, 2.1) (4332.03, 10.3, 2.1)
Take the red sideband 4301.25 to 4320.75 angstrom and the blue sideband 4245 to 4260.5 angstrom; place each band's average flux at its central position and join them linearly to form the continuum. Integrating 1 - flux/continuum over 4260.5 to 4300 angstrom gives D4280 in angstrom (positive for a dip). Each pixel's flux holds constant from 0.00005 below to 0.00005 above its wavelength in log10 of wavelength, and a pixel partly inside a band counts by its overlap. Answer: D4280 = -1.02 angstrom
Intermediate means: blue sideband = 11.2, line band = 11.1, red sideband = 10.3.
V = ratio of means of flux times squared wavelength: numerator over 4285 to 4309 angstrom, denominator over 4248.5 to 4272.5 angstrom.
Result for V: 0.91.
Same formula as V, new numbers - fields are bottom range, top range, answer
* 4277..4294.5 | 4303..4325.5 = 0.95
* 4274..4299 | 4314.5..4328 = 1.09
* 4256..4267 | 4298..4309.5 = 0.81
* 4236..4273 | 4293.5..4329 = 0.96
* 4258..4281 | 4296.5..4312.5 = 0.85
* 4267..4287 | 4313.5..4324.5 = 1.11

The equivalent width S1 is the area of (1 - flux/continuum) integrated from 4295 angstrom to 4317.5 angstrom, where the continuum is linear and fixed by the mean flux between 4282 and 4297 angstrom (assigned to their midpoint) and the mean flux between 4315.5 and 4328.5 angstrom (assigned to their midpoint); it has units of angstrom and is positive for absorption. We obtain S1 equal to 3.7 angstrom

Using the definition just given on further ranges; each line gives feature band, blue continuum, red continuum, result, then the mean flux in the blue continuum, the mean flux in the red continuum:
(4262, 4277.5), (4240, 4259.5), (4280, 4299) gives -0.2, 11.2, 11.1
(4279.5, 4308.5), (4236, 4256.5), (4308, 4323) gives 1.4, 11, 11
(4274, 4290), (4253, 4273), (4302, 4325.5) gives -0.8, 11.5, 10.7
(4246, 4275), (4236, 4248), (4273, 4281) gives -0.3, 10.8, 11.2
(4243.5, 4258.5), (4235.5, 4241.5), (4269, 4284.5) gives -0.9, 10.2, 11.1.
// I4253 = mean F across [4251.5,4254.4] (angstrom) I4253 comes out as 12.7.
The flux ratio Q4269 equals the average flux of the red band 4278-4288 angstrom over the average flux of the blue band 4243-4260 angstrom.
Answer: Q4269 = 1.1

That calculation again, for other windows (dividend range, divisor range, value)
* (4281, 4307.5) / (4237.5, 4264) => 0.95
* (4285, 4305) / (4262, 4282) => 0.90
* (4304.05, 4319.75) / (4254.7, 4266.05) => 0.87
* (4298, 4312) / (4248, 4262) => 0.84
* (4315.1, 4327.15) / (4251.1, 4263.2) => 1.03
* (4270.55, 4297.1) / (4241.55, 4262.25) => 1.00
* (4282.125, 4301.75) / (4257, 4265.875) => 0.91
